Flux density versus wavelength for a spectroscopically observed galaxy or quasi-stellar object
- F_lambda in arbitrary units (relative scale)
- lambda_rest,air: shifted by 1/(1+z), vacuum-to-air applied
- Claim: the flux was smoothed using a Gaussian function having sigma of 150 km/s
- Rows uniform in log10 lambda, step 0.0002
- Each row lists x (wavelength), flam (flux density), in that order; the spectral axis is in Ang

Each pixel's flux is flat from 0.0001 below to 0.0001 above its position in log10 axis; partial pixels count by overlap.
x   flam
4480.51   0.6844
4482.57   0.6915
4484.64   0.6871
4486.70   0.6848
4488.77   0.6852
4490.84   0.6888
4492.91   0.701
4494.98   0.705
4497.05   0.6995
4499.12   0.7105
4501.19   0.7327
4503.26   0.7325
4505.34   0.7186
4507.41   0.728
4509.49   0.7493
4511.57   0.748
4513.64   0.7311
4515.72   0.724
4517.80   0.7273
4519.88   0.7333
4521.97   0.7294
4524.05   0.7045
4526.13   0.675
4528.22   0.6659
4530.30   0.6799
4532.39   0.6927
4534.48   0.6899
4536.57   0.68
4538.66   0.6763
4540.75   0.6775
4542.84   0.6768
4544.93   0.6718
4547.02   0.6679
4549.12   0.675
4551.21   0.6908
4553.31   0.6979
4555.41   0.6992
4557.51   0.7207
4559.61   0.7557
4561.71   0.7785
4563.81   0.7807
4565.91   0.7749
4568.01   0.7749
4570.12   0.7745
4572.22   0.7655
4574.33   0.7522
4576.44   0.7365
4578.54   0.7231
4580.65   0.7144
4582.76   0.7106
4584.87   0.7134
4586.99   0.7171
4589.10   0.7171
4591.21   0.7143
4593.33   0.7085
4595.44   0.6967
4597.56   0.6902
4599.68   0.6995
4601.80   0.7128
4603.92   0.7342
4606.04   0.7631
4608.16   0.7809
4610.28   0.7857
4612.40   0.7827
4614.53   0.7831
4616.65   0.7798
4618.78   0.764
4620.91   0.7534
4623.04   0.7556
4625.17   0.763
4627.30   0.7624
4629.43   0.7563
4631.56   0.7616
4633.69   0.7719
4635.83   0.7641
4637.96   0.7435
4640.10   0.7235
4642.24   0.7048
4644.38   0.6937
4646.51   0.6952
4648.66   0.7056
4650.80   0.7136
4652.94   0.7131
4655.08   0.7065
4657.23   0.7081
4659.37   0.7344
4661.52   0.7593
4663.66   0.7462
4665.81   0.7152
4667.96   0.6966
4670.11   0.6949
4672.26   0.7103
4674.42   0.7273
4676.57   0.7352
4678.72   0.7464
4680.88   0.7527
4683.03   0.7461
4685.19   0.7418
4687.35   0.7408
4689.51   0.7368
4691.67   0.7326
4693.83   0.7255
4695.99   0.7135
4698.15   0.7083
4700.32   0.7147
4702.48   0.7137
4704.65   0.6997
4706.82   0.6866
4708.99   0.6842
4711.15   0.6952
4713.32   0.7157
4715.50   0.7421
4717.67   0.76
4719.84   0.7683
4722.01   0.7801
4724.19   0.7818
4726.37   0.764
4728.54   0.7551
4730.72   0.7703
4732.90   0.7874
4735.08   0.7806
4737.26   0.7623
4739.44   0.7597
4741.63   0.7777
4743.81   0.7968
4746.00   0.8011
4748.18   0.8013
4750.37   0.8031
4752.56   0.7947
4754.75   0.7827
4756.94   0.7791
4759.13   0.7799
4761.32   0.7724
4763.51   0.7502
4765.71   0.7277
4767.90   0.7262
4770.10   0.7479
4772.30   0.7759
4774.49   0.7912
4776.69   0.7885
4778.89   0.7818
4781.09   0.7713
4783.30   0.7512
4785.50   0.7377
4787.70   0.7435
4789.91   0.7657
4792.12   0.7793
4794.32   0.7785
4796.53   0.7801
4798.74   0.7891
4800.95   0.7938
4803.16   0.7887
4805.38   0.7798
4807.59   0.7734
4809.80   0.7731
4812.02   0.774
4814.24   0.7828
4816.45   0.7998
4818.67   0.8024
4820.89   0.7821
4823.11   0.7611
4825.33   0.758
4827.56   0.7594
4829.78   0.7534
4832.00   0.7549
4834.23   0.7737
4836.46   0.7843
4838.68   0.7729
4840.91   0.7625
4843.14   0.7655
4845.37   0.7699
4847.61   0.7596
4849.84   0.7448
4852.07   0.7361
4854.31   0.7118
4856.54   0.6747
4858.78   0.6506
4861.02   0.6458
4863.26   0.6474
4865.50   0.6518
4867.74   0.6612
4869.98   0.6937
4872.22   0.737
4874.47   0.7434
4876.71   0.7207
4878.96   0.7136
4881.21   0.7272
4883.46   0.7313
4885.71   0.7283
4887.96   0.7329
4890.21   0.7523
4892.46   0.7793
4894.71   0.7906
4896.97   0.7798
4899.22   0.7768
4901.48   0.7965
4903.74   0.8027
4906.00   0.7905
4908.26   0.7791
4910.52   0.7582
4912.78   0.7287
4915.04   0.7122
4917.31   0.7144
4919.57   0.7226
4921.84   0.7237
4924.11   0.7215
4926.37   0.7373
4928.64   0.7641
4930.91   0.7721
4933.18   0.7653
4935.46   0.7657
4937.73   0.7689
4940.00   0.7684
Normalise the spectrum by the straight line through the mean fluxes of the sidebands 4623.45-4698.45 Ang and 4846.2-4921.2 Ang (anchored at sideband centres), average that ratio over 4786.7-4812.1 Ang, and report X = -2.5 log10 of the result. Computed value -0.07 mag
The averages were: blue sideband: 0.731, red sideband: 0.73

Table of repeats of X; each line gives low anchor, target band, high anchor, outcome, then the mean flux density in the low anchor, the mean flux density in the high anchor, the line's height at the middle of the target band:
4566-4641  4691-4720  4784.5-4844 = 0.06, 0.745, 0.773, 0.758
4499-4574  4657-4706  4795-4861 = 0.02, 0.717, 0.761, 0.739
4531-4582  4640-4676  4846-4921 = 0.01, 0.718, 0.73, 0.722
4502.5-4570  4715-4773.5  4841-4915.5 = -0.07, 0.714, 0.734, 0.726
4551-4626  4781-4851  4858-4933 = -0.05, 0.741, 0.734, 0.736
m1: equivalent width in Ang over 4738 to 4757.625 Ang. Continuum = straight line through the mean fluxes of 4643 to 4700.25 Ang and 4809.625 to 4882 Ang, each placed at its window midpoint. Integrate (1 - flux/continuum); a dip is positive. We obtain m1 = -1.6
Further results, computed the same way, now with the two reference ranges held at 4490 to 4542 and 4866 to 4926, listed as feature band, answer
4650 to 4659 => 0.10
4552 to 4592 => -1.39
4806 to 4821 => -1.01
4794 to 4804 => -0.73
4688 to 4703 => 0.05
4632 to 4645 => -0.31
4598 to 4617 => -1.03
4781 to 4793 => -0.40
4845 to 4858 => 0.17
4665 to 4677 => 0.16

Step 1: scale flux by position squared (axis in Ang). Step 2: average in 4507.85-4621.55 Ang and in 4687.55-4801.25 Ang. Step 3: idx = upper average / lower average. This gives 1.13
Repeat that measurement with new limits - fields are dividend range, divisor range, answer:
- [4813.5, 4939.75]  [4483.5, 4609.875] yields 1.20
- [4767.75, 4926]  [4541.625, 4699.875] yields 1.13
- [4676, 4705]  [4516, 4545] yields 1.13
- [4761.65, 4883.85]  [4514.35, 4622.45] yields 1.15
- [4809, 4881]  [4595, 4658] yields 1.09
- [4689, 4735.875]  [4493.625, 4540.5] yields 1.13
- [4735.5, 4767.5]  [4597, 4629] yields 1.09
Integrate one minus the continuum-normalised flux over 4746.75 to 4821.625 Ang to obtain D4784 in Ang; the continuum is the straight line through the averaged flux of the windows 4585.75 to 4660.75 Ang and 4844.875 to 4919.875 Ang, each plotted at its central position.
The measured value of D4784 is -4.3 Ang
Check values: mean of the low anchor 0.736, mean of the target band 0.775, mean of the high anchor 0.731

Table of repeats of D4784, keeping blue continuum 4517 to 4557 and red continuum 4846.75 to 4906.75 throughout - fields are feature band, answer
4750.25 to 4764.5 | -1.3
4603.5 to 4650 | -3.4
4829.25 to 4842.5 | -0.8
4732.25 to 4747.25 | -1.4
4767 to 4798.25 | -2.1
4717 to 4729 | -1.0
